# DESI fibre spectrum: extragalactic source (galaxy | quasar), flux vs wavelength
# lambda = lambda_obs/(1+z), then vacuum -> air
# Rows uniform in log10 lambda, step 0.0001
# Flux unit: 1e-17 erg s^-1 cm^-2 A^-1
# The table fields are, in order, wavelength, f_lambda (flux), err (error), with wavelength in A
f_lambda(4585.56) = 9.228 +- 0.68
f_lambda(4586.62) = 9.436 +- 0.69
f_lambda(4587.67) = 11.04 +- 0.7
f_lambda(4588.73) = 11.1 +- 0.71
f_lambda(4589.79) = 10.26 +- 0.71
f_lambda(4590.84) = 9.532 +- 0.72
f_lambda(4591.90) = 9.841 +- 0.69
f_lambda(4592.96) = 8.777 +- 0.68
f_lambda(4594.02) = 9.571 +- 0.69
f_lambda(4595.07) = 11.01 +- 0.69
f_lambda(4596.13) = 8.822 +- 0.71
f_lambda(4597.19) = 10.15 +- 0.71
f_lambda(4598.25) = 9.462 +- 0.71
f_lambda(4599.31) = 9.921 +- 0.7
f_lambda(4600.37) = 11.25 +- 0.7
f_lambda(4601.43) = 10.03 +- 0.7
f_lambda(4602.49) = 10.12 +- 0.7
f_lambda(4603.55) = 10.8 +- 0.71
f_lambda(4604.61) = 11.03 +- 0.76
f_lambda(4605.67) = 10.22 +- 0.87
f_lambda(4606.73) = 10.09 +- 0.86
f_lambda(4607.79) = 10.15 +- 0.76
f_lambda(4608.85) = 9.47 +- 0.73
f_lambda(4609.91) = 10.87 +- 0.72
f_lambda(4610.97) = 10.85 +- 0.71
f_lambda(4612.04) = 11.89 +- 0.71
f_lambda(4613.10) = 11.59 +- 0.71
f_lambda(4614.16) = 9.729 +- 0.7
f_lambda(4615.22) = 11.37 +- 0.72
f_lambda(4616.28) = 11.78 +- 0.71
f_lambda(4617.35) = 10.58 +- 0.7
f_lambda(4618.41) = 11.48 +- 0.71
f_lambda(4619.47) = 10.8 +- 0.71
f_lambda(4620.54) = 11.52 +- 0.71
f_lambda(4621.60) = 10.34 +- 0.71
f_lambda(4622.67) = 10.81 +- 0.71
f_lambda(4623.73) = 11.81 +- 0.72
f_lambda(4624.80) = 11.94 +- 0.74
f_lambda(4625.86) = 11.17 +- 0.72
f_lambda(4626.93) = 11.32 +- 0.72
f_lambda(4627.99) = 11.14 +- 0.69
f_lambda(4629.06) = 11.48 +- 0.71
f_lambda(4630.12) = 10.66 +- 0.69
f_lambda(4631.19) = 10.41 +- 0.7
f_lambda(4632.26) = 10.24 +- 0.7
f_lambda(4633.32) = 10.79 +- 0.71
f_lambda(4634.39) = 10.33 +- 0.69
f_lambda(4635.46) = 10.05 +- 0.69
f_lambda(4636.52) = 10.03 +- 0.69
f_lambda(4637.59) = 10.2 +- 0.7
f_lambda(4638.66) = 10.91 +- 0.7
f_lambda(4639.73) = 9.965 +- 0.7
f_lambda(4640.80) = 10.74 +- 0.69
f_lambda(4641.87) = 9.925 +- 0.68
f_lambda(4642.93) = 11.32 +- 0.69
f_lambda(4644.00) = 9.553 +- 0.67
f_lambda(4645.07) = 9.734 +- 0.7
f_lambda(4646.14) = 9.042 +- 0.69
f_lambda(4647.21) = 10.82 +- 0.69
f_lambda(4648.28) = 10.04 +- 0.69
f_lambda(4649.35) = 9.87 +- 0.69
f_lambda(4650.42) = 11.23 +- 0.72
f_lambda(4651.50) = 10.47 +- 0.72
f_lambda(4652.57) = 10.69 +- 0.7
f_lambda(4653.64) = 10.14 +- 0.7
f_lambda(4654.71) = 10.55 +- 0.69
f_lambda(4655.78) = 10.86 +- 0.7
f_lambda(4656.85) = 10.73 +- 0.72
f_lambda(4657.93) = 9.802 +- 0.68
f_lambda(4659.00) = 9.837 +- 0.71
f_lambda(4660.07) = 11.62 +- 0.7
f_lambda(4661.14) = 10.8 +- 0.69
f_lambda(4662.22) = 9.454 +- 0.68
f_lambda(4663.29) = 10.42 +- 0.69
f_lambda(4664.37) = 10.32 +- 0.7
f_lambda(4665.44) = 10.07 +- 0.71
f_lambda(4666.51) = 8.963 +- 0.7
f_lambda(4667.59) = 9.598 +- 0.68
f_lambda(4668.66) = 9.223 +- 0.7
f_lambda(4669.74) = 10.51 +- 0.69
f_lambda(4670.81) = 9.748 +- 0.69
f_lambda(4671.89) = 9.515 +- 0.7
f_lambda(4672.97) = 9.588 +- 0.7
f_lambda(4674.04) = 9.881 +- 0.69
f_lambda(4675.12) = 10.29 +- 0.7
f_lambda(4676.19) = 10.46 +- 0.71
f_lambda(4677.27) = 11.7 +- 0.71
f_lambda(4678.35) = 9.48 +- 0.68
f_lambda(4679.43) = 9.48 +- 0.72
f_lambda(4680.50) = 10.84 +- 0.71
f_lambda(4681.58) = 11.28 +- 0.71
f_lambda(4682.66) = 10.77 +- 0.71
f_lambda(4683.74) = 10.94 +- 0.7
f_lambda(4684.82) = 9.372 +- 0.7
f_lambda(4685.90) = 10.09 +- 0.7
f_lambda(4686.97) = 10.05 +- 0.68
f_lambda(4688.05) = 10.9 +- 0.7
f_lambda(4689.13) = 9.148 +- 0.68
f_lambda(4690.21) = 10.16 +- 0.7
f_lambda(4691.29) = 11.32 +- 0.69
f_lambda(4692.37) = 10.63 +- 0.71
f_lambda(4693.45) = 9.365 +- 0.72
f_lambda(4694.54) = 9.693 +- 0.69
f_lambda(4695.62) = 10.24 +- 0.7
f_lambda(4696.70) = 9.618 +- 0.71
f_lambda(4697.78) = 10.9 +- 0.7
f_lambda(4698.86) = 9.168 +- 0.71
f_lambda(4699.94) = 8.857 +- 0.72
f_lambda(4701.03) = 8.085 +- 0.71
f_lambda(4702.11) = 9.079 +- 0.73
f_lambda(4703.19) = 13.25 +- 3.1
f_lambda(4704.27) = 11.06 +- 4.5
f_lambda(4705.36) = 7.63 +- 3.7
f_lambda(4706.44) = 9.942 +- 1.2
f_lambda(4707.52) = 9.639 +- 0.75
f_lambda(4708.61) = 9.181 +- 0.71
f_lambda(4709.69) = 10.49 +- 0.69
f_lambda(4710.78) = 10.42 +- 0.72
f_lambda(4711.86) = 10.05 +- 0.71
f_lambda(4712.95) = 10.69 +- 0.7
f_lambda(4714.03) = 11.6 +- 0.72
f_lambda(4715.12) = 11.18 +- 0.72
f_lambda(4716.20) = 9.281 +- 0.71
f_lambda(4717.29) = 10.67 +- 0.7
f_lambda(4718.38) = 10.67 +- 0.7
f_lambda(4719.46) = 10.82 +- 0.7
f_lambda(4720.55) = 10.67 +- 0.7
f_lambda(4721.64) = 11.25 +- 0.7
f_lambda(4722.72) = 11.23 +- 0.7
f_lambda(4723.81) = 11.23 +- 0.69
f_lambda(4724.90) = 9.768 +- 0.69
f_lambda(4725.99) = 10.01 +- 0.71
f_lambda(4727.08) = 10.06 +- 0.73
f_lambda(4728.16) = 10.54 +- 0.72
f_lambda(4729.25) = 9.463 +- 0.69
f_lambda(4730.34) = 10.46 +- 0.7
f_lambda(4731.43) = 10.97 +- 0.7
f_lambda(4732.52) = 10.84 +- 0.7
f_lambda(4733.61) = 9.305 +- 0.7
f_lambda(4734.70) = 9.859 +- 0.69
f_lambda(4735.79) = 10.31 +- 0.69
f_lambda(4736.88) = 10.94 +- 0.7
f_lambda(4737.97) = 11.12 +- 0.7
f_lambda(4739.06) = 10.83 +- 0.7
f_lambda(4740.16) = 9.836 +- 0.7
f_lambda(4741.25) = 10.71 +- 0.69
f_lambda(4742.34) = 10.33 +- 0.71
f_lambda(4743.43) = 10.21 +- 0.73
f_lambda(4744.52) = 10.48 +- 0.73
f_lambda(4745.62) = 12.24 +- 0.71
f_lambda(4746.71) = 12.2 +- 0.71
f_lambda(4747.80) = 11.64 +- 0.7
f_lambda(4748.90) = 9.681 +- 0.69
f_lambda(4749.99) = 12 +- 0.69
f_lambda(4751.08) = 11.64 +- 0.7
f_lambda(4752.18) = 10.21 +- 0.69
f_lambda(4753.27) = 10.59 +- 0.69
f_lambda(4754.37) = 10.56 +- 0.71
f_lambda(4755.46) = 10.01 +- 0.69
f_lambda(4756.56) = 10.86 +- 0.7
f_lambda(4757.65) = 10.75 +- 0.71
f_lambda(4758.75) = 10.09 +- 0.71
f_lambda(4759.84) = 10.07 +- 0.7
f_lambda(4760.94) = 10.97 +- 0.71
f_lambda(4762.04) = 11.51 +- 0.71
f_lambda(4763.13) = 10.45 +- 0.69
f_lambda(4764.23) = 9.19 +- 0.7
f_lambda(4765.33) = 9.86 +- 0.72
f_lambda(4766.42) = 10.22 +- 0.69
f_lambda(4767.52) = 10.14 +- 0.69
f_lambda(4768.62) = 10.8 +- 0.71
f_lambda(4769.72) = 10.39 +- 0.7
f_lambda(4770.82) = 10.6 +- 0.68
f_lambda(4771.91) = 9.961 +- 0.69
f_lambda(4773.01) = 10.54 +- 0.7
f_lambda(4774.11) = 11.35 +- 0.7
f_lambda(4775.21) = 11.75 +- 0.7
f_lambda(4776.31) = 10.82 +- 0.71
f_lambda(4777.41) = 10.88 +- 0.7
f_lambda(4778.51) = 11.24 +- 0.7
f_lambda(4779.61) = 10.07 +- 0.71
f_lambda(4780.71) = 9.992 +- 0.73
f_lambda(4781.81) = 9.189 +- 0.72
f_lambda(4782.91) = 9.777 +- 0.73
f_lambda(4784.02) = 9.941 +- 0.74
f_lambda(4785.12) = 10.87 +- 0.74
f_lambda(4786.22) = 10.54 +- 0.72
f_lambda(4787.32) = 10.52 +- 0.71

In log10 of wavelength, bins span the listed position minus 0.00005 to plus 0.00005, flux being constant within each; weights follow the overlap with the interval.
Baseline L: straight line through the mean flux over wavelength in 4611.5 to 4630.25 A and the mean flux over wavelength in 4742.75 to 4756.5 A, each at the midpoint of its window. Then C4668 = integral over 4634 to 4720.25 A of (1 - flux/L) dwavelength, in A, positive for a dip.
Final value 7.0 A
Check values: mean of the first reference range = 11.2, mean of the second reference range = 10.9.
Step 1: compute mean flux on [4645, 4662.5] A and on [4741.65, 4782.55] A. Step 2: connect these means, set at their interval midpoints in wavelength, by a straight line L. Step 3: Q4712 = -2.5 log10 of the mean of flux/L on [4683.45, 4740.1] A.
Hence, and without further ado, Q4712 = 0.03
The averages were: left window 10.4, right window 10.6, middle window 10.2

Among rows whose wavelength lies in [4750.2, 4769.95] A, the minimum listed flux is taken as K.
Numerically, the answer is 9.19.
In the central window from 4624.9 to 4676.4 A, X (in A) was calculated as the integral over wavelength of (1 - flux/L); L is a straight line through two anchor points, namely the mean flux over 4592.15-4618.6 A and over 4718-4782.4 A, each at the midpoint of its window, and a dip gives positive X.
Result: 0.77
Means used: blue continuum 10.4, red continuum 10.6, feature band 10.3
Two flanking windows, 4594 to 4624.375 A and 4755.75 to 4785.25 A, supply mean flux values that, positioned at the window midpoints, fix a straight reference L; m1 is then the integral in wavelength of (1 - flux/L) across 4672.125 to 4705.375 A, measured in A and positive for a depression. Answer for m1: 1.25 A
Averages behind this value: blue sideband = 10.6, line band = 10.1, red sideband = 10.4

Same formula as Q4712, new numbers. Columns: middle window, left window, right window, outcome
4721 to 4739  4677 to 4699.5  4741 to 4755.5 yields 0.02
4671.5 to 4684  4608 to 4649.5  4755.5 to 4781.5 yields 0.03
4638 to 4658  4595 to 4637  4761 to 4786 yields 0.03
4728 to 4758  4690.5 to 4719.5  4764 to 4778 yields -0.03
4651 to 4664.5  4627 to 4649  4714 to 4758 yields 0.00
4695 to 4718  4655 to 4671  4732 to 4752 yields 0.05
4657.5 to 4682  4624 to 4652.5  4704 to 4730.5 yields 0.03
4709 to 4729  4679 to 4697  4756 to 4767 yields -0.03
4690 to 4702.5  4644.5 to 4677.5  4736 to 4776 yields 0.07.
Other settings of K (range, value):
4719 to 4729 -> 9.768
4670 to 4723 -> 7.63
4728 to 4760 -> 9.305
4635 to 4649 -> 9.042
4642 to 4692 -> 8.963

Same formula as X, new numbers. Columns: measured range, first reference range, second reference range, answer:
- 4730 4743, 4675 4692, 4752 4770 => -0.07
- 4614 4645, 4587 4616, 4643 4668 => -1.47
